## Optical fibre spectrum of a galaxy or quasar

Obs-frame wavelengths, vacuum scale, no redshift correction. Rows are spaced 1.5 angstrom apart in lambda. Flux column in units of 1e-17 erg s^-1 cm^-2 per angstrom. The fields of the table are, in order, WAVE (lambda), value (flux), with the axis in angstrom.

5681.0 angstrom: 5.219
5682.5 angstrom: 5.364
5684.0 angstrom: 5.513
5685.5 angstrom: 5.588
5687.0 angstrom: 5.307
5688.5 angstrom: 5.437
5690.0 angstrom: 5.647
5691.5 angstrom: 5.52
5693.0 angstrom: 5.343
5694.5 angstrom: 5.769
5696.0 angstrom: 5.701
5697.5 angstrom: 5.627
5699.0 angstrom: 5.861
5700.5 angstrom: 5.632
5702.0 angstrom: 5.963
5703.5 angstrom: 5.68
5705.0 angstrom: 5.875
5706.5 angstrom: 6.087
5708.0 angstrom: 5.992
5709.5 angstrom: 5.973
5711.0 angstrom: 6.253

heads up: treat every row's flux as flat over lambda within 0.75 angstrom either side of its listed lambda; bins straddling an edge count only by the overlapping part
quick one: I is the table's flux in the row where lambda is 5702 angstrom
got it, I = 5.963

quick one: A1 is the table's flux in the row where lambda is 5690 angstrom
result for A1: 5.647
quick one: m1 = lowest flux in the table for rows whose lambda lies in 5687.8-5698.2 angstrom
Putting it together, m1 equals 5.343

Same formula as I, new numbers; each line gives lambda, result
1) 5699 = 5.861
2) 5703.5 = 5.68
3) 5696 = 5.701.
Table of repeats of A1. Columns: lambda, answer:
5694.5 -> 5.769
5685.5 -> 5.588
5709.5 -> 5.973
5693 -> 5.343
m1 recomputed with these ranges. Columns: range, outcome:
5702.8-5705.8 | 5.68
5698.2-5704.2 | 5.632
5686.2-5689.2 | 5.307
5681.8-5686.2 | 5.364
